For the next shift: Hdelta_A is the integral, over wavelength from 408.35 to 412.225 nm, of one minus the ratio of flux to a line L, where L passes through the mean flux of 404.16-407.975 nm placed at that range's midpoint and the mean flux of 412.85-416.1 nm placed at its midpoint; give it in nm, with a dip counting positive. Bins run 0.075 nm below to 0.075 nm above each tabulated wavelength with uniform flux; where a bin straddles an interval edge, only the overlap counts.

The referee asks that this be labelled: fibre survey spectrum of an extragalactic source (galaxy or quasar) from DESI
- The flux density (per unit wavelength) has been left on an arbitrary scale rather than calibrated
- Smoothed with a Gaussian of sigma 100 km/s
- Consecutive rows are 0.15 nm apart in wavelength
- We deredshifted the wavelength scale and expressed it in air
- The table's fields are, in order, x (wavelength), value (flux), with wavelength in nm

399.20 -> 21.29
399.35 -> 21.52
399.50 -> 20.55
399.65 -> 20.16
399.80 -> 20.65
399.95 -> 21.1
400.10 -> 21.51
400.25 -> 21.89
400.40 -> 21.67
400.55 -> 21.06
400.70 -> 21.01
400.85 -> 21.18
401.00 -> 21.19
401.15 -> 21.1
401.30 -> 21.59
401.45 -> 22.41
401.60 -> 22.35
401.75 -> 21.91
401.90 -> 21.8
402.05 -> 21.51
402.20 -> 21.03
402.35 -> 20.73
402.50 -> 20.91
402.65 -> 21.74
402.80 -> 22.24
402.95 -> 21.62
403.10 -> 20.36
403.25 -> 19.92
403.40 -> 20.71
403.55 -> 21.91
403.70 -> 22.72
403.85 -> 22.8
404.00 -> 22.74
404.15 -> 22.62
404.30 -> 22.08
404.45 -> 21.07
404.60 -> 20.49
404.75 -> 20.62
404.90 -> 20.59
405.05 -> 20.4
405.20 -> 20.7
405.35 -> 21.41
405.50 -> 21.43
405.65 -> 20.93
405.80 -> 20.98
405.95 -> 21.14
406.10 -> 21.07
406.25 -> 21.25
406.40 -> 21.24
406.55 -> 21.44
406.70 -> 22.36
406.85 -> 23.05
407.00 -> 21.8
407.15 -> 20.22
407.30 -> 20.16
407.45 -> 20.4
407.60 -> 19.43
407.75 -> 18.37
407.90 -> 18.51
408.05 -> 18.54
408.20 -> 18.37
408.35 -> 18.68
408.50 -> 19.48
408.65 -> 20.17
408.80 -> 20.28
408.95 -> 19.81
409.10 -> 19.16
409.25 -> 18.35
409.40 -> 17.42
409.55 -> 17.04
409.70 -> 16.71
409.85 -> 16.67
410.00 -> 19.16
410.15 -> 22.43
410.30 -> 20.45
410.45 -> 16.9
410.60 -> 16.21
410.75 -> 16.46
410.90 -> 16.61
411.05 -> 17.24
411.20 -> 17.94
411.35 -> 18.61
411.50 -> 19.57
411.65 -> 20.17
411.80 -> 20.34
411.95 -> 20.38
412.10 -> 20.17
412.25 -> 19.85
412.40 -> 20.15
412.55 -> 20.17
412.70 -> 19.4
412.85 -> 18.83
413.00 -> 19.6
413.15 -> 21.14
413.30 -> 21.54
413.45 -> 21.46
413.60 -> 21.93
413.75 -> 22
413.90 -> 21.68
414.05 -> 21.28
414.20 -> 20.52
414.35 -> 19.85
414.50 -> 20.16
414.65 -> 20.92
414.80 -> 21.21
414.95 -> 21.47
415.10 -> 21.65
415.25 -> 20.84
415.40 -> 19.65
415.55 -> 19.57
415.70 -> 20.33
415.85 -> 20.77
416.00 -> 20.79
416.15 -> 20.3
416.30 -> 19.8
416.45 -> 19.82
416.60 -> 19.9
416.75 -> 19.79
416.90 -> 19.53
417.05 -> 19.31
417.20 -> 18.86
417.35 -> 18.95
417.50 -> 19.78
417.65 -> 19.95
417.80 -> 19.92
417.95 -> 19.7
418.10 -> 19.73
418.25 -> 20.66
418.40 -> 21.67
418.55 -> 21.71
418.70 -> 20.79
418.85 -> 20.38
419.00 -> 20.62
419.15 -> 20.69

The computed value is 0.395 nm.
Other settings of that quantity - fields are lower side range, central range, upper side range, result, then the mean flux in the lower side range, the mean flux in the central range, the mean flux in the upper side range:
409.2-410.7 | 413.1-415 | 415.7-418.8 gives -0.19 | 18.1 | 21.2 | 20.1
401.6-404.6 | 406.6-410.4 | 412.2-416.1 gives 0.30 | 21.6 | 19.5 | 20.6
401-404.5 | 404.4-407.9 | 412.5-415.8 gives 0.08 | 21.6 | 20.8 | 20.7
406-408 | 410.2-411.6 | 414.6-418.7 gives 0.18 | 20.7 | 17.9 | 20.2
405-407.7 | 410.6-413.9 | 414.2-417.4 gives 0.14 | 21.1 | 19.7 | 20.2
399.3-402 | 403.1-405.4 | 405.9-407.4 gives 0.00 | 21.4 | 21.4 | 21.4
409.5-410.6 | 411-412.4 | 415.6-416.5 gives -0.04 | 18.4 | 19.4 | 20.3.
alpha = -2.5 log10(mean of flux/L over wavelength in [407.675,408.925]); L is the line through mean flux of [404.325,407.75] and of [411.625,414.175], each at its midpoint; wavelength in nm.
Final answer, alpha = 0.10 mag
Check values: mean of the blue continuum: 21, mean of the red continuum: 20.6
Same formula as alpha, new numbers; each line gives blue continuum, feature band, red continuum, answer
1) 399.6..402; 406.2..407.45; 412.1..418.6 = -0.02 mag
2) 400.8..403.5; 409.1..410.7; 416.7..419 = 0.14 mag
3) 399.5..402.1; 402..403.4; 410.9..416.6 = 0.01 mag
